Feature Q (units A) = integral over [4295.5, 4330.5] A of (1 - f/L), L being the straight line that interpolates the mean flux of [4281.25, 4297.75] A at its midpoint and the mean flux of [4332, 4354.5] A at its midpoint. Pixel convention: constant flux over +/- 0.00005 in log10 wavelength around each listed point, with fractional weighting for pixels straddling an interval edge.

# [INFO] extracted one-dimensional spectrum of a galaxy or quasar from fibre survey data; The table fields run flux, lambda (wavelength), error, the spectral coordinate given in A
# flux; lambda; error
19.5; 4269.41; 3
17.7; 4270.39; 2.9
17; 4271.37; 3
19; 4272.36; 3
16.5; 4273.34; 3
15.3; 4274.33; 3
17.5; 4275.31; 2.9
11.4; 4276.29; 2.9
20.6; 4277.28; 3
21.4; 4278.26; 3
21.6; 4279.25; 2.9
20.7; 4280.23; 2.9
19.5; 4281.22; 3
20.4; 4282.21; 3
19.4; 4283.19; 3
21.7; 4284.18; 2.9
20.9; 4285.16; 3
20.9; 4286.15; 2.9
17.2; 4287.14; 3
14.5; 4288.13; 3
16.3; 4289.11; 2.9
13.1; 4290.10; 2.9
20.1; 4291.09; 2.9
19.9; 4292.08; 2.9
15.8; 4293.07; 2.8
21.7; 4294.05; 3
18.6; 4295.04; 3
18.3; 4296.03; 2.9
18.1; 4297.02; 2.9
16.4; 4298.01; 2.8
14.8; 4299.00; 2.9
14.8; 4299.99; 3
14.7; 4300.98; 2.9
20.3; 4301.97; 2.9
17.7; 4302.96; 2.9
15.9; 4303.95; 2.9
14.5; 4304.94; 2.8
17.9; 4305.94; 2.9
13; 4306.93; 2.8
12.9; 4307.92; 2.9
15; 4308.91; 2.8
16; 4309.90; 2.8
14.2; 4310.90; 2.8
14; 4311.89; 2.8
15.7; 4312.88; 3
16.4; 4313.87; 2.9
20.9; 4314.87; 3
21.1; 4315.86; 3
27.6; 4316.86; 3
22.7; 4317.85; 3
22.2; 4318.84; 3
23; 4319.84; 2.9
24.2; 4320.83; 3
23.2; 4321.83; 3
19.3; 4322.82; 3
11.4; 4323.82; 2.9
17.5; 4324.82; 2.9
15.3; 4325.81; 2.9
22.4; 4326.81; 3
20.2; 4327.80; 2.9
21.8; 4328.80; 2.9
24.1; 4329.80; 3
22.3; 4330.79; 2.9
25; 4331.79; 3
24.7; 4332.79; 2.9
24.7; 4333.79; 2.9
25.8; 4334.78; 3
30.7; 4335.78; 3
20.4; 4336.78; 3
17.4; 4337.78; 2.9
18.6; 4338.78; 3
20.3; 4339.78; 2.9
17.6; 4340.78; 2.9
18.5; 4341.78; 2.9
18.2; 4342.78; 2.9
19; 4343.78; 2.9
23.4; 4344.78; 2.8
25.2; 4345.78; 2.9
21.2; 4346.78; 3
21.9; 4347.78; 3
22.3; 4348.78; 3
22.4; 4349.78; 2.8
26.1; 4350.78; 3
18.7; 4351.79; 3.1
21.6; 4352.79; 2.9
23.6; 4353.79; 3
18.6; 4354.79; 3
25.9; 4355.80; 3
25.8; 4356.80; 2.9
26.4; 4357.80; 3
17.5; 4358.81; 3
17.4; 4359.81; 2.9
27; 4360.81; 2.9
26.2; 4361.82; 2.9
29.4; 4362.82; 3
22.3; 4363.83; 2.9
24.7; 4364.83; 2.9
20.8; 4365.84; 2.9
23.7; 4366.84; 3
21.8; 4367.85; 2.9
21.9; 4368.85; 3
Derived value 3.2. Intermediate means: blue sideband 18.6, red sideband 21.9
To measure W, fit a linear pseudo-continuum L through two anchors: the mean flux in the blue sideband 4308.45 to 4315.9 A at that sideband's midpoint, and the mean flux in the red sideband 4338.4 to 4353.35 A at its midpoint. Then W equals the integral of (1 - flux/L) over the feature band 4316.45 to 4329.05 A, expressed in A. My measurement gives -2.1 A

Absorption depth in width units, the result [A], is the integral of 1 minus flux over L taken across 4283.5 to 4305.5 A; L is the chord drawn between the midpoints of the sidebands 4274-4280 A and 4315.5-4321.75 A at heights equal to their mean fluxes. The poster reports 2.99 A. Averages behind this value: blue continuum 18.2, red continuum 23.5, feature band 17.6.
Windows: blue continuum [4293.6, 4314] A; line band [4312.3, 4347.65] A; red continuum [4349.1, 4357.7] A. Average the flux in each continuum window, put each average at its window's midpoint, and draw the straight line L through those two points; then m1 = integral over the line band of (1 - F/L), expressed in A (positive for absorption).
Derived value -2.63 A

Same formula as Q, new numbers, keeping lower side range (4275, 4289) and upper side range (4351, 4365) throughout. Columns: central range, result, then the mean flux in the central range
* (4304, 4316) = 2.8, 15.8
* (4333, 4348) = 0.5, 21.6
